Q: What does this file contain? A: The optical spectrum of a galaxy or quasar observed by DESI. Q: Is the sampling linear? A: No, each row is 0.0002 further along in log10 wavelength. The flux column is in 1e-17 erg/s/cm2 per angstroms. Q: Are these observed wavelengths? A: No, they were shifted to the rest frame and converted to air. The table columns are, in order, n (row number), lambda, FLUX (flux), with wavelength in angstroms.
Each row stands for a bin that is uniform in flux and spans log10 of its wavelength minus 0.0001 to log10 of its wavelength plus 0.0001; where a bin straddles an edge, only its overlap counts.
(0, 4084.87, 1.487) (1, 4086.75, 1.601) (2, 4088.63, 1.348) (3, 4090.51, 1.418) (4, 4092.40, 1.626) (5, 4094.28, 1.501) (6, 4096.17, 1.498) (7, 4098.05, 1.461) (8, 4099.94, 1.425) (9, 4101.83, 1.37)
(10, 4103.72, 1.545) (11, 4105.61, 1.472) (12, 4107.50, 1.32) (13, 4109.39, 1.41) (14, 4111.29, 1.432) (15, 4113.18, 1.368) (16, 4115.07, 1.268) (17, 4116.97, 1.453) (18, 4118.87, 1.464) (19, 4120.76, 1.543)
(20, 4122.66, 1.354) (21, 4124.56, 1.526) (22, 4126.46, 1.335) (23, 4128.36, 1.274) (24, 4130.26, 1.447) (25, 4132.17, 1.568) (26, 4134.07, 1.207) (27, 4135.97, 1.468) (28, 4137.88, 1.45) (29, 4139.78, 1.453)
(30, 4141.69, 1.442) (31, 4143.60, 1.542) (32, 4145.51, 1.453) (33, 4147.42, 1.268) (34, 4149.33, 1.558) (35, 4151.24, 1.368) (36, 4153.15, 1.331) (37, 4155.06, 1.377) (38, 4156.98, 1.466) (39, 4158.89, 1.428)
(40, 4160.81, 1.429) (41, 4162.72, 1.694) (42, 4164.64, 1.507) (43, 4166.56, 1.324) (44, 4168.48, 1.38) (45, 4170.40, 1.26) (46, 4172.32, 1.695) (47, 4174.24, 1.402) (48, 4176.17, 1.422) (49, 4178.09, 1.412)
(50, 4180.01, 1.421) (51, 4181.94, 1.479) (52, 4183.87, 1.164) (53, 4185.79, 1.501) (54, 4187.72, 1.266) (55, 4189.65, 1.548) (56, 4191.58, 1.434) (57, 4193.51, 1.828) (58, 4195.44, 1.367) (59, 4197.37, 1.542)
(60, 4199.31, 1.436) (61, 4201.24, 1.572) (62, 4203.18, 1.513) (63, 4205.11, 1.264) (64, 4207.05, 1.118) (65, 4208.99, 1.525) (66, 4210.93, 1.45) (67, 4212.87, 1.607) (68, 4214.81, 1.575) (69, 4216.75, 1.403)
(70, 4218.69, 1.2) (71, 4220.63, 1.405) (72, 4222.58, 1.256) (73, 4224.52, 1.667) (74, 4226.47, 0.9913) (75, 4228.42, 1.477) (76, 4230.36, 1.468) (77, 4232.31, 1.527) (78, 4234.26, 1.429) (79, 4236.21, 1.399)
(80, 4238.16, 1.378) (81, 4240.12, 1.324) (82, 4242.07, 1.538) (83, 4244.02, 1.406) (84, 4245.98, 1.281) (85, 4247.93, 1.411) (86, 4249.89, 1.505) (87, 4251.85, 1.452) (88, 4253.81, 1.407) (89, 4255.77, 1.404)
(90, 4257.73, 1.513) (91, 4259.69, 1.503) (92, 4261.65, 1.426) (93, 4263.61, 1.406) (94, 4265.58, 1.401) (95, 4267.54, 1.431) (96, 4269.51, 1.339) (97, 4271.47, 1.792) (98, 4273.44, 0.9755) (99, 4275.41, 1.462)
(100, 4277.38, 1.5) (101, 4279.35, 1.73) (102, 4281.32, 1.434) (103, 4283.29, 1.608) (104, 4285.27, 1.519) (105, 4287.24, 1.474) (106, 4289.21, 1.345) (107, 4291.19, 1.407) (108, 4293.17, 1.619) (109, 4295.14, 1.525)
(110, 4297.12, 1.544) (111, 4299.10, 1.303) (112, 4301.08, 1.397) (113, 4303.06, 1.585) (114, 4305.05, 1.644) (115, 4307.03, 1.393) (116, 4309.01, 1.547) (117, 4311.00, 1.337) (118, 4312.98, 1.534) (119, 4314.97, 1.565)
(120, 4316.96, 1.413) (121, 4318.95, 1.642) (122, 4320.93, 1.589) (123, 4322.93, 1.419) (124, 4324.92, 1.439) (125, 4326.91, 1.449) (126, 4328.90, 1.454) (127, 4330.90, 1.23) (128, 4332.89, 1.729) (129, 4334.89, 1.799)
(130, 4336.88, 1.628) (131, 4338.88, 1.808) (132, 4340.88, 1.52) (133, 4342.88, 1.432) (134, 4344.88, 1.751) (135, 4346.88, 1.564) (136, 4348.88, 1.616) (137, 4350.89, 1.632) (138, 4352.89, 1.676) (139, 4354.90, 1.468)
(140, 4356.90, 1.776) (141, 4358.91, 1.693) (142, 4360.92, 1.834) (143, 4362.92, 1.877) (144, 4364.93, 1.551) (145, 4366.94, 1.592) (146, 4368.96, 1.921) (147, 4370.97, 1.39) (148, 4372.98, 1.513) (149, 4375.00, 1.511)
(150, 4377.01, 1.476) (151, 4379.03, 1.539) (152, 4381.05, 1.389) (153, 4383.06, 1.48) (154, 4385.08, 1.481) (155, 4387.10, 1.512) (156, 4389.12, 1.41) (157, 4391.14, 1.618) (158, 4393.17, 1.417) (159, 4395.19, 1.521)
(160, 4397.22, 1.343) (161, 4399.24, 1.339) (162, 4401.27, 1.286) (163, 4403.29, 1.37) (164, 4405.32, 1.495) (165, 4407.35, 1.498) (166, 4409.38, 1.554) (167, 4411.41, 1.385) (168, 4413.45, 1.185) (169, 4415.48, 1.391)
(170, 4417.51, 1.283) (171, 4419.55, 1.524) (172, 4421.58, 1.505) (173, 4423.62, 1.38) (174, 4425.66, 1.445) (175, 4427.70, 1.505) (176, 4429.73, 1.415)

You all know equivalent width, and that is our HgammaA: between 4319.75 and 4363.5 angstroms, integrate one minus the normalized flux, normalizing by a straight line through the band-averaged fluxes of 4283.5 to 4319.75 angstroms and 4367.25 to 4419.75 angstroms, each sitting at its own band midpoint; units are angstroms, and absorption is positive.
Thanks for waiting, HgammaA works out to -3.90 angstroms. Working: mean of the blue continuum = 1.49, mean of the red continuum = 1.46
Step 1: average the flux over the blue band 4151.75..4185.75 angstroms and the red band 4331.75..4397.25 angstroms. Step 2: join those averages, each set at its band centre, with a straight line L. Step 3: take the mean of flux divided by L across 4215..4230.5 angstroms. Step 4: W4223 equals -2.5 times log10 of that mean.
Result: 0.08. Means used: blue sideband 1.42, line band 1.36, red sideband 1.59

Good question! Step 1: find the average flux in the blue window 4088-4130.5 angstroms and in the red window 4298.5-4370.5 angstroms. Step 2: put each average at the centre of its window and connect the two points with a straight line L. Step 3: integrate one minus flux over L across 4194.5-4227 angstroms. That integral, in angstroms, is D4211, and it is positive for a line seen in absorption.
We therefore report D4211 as 1.9 angstroms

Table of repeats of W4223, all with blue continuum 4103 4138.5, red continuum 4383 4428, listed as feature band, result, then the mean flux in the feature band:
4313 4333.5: -0.05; 1.49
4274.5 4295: -0.07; 1.51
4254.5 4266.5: -0.01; 1.44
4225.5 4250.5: 0.02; 1.39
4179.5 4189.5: 0.03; 1.38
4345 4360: -0.15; 1.64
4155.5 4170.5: -0.02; 1.44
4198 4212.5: 0.00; 1.42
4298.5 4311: -0.04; 1.47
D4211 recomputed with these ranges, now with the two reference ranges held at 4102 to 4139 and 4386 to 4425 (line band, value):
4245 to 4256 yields 0.1 angstroms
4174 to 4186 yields 0.2 angstroms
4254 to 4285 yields -0.9 angstroms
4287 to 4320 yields -1.6 angstroms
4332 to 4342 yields -1.9 angstroms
